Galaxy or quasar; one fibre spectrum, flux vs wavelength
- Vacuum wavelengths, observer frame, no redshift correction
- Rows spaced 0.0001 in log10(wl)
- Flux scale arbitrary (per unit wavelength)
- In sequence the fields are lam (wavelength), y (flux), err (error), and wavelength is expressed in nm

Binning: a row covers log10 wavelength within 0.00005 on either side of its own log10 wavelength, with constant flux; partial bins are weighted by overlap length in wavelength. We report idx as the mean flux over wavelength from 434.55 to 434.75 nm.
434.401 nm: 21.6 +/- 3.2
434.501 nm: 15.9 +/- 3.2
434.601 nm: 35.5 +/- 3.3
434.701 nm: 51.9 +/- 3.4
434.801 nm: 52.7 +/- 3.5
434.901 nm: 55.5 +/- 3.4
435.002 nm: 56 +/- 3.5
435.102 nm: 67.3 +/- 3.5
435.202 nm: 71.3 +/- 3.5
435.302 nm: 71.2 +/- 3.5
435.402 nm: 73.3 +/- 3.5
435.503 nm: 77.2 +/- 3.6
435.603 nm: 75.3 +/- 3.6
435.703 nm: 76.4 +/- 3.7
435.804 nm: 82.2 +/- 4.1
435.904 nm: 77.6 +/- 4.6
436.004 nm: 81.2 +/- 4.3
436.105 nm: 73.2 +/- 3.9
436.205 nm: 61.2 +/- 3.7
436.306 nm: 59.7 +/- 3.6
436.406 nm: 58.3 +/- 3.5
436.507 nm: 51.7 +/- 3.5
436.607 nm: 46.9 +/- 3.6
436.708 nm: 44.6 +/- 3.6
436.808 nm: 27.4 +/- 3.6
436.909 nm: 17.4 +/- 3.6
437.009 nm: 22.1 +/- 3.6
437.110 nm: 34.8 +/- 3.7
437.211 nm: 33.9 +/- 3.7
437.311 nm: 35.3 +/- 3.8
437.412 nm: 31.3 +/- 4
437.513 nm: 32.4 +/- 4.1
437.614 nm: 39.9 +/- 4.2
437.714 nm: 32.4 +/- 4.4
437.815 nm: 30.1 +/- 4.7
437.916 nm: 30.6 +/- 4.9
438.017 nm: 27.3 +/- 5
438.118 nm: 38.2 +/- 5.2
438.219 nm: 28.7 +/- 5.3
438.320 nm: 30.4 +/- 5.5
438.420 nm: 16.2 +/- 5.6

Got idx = 43.5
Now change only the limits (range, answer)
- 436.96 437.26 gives 30.2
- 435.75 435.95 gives 79.8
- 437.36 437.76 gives 34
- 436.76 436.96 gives 22.4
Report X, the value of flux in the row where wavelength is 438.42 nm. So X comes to 16.2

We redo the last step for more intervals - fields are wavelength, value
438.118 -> 38.2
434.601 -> 35.5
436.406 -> 58.3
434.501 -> 15.9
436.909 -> 17.4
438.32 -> 30.4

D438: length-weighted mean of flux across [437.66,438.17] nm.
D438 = 31.8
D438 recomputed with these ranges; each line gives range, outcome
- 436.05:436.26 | 67.1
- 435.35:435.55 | 75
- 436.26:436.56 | 56.5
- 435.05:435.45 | 70.8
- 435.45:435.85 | 77.6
